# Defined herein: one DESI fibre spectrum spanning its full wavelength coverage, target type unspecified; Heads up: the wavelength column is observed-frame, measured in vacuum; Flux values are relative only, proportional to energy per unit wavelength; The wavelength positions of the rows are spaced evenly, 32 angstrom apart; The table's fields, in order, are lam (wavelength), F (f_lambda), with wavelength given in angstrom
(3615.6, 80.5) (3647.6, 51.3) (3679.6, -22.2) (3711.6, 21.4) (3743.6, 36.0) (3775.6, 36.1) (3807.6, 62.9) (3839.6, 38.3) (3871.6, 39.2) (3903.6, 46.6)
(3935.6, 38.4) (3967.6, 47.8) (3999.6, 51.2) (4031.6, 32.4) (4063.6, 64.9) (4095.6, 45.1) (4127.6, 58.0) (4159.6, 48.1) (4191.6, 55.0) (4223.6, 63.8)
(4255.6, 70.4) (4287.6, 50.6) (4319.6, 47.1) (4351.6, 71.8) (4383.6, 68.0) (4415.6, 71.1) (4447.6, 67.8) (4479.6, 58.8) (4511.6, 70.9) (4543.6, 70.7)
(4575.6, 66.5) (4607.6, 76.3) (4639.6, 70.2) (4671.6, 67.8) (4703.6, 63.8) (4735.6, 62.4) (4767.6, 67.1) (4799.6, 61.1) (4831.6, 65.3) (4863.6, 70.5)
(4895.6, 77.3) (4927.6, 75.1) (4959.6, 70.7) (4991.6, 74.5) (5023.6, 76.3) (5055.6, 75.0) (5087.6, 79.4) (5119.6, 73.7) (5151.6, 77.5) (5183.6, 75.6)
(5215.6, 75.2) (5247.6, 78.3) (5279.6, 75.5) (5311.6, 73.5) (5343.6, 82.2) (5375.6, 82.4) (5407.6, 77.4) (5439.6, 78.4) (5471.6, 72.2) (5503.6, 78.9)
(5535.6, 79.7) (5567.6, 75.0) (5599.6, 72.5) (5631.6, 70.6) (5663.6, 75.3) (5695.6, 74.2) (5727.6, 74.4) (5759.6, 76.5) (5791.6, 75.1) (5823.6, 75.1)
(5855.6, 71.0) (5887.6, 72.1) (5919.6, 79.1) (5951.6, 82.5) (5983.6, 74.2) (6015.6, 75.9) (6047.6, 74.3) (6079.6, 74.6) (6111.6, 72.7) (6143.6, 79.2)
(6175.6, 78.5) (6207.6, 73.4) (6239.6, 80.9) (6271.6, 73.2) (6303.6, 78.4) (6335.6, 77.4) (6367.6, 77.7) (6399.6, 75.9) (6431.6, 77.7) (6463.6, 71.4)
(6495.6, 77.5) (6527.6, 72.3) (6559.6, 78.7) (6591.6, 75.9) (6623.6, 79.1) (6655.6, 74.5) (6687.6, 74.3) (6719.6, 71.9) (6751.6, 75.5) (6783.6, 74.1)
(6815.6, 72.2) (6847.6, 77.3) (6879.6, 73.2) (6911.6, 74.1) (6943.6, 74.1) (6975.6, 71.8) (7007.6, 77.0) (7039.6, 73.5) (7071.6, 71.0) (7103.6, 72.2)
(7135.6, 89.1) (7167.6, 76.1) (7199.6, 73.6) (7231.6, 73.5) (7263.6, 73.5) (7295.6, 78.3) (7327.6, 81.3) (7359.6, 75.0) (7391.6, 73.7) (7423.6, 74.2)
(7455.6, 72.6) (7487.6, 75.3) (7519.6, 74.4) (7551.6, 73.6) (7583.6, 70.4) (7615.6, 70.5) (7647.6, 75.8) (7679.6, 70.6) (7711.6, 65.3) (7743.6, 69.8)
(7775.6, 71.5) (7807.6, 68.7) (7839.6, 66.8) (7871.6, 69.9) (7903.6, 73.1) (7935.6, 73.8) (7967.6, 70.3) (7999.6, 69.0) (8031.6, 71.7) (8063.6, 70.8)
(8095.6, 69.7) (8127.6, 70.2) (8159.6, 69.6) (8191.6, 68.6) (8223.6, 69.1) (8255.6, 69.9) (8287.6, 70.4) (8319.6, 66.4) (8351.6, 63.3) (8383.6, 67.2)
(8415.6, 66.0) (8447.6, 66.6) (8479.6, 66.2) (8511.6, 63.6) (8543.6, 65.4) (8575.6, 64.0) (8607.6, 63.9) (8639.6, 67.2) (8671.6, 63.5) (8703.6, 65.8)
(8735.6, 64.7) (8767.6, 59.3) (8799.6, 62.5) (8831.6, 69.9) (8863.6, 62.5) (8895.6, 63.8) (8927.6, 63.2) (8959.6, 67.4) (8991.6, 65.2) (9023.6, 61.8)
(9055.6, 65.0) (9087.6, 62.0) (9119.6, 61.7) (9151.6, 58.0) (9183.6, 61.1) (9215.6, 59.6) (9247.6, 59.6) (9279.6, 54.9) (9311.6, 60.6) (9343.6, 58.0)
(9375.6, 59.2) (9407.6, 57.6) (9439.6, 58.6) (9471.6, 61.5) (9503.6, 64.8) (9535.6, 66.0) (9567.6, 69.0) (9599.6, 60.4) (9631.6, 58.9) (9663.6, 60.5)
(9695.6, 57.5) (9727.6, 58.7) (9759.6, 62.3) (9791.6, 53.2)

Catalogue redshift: 0.09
